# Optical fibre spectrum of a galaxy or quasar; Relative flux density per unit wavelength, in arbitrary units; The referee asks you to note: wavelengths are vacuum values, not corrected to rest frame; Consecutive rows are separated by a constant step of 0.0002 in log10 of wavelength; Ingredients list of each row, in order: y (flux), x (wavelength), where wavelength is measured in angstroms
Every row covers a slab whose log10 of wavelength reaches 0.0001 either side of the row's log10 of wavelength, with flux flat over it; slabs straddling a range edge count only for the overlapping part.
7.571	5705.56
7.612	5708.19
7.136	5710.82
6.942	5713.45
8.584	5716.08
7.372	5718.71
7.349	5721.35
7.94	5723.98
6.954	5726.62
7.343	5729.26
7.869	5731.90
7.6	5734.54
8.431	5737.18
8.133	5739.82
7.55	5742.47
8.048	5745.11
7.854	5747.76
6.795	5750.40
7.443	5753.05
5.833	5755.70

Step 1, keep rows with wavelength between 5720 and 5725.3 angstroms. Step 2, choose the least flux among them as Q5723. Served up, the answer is 7.349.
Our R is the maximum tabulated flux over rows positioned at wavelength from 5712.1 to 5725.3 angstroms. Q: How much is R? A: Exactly 8.584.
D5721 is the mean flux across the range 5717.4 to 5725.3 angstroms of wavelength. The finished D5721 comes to 7.55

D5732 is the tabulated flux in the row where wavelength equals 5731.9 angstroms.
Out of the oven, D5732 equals 7.869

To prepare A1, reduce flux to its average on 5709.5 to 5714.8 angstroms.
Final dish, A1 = 7.05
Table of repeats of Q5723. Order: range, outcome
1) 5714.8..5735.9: 6.954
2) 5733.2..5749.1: 7.55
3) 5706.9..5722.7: 6.942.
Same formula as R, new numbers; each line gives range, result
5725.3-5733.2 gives 7.869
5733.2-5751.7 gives 8.431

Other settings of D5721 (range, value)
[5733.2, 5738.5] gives 8.02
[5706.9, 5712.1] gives 7.37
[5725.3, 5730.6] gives 7.14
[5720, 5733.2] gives 7.49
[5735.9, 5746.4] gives 8.04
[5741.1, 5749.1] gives 7.82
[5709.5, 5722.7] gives 7.48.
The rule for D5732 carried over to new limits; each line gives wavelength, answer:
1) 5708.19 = 7.612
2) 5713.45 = 6.942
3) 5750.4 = 6.795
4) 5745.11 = 8.048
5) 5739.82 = 8.133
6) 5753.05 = 7.443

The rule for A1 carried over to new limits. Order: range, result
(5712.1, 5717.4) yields 7.77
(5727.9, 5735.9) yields 7.6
